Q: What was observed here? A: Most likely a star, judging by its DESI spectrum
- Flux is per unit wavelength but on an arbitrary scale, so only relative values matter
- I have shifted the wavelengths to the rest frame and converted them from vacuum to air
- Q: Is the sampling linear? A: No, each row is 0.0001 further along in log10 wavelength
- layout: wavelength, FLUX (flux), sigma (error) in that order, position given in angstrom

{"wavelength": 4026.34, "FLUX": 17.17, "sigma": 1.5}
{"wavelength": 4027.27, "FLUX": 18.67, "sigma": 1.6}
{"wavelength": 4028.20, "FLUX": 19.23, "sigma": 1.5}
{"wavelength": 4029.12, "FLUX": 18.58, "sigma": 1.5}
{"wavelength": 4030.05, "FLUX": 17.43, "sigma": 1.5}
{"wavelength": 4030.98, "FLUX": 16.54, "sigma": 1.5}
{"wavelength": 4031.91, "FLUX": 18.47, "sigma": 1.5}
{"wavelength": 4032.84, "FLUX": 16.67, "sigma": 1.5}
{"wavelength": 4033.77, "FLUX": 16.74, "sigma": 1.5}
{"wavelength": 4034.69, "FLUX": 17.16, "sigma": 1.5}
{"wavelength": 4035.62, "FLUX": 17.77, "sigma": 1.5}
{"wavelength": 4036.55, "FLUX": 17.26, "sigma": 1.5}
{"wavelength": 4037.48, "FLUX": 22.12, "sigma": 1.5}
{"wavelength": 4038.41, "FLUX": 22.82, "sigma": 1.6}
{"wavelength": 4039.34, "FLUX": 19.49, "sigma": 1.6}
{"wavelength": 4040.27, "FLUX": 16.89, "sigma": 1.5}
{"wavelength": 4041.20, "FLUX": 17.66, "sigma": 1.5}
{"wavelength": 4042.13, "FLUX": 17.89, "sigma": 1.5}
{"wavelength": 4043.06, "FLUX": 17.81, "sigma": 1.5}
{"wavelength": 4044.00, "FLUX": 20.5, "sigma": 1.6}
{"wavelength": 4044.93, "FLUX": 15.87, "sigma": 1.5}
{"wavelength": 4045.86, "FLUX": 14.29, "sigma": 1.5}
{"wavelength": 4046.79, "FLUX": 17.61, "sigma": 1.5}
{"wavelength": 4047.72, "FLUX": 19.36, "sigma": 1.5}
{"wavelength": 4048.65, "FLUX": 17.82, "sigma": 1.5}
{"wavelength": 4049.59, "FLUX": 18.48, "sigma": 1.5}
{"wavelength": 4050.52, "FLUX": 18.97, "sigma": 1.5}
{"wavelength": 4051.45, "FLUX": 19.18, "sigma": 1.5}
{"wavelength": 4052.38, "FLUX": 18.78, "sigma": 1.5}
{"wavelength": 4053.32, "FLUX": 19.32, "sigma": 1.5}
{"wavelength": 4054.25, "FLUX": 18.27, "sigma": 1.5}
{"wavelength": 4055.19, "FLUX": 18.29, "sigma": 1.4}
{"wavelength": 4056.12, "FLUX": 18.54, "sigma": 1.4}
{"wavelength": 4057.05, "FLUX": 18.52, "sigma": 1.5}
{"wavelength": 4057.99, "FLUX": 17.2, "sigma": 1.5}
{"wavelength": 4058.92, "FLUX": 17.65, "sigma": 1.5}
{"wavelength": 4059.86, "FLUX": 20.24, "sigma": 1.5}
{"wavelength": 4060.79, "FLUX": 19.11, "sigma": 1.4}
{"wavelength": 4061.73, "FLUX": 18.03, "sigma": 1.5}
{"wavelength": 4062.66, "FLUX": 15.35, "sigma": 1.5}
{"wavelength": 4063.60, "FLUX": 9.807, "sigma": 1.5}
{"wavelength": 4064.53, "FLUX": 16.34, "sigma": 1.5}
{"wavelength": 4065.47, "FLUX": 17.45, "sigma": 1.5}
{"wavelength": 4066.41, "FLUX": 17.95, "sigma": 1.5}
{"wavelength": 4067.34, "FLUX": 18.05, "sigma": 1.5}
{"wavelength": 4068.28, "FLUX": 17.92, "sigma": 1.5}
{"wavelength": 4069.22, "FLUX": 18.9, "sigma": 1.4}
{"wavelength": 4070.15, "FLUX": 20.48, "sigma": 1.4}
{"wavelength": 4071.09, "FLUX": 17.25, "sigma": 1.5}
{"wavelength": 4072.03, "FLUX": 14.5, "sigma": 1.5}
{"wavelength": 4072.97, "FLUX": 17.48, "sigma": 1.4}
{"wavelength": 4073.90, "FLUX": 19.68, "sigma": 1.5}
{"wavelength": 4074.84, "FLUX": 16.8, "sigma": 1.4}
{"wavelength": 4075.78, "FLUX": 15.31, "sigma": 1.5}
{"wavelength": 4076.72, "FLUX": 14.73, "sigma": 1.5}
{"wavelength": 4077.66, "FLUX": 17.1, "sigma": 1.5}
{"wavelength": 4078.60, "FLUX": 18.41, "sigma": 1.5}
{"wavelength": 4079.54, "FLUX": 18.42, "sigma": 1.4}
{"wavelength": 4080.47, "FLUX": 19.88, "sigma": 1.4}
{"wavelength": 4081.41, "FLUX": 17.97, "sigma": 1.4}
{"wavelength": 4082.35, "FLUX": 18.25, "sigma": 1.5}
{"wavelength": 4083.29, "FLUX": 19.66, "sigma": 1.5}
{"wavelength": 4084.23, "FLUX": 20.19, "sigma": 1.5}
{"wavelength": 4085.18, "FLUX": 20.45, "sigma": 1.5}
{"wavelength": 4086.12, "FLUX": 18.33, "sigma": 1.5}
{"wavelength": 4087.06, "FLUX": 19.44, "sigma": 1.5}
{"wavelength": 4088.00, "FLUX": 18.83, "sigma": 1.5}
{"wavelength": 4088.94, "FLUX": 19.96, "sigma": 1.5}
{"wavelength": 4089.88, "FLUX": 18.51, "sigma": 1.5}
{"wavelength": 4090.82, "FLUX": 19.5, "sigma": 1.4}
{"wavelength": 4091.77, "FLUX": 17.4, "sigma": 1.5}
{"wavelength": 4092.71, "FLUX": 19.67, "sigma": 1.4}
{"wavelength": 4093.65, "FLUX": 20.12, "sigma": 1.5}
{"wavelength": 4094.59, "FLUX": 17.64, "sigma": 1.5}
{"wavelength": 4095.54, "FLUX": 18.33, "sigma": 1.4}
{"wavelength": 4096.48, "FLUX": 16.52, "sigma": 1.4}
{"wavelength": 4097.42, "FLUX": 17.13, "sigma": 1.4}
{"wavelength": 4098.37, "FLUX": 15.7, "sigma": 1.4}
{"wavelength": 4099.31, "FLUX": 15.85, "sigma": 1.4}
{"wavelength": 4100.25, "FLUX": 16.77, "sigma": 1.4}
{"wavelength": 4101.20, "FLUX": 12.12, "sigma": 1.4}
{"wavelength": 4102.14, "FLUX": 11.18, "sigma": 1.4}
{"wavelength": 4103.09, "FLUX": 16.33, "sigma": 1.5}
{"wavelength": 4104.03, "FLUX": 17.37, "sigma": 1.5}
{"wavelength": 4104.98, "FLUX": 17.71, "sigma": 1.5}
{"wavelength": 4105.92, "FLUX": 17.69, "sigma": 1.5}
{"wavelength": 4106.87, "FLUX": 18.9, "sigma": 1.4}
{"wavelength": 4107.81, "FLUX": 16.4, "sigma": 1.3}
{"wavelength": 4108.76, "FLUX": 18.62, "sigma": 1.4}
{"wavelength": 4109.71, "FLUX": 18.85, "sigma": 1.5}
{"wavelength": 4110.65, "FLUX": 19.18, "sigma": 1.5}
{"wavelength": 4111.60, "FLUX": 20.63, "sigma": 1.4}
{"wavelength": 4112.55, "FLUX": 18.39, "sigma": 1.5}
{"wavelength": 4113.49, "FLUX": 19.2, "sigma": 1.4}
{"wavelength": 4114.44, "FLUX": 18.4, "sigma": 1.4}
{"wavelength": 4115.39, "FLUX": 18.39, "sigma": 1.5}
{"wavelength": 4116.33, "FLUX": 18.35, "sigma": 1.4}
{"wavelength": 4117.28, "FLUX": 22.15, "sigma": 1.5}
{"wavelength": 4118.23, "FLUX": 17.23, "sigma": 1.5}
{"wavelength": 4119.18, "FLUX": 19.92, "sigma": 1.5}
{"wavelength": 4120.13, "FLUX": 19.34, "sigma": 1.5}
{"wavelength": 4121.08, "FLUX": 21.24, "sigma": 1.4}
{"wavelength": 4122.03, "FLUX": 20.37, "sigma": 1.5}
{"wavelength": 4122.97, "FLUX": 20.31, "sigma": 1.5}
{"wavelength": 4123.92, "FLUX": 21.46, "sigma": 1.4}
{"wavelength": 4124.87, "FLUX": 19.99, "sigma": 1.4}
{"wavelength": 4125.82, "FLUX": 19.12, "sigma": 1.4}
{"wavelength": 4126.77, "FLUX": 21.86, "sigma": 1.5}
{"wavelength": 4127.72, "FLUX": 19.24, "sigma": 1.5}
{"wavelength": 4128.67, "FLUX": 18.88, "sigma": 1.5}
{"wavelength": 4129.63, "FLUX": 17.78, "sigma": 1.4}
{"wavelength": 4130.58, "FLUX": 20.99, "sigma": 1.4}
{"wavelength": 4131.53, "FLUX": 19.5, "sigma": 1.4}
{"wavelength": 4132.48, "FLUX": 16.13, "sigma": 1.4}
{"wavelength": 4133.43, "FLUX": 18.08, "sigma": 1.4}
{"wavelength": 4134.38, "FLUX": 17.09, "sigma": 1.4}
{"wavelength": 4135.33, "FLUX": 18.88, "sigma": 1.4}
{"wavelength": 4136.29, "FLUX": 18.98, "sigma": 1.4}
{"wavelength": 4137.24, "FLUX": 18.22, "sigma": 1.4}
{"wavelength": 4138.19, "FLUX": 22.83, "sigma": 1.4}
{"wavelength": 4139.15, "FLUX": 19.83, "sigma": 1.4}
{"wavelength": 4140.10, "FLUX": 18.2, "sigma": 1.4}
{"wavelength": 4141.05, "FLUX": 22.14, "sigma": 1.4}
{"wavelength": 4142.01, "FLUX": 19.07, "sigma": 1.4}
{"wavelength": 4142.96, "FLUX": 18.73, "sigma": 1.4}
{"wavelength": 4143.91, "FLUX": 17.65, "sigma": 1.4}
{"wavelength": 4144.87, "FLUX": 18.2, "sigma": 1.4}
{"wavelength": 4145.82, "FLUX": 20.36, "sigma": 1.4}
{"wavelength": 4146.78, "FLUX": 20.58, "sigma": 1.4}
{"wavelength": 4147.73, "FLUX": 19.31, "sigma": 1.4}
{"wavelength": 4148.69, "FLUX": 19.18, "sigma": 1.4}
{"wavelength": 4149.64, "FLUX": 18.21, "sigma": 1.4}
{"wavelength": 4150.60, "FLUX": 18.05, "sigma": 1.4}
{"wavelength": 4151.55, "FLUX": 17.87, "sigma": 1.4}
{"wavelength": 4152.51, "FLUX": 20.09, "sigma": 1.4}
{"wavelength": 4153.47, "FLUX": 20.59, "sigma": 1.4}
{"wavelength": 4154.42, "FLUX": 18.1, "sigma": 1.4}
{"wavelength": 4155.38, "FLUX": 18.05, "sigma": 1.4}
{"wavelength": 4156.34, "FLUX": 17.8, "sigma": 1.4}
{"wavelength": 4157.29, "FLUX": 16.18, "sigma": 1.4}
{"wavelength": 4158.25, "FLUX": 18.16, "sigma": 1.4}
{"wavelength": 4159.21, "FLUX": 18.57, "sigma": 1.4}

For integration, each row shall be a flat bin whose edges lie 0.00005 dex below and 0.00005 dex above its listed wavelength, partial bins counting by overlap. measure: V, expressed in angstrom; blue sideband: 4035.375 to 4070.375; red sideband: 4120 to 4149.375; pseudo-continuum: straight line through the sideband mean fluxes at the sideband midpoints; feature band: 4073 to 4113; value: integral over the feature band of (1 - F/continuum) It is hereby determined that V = 1.9 angstrom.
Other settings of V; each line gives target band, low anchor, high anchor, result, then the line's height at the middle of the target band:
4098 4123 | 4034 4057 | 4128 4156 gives 1.1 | 18.8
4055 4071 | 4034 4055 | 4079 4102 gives 0.6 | 18.3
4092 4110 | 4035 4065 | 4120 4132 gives 2.2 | 19.4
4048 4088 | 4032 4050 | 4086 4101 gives 0.2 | 18.1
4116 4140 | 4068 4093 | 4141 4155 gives -0.8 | 18.9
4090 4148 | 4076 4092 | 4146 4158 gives 0.1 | 18.7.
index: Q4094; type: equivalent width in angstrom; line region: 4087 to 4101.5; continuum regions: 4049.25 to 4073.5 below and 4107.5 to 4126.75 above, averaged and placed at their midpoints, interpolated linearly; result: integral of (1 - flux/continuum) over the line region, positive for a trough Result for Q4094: 0.79 angstrom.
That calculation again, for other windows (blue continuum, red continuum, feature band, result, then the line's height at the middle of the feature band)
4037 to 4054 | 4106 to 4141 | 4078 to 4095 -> -0.1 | 18.9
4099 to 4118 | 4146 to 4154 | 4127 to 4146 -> -0.3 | 18.7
